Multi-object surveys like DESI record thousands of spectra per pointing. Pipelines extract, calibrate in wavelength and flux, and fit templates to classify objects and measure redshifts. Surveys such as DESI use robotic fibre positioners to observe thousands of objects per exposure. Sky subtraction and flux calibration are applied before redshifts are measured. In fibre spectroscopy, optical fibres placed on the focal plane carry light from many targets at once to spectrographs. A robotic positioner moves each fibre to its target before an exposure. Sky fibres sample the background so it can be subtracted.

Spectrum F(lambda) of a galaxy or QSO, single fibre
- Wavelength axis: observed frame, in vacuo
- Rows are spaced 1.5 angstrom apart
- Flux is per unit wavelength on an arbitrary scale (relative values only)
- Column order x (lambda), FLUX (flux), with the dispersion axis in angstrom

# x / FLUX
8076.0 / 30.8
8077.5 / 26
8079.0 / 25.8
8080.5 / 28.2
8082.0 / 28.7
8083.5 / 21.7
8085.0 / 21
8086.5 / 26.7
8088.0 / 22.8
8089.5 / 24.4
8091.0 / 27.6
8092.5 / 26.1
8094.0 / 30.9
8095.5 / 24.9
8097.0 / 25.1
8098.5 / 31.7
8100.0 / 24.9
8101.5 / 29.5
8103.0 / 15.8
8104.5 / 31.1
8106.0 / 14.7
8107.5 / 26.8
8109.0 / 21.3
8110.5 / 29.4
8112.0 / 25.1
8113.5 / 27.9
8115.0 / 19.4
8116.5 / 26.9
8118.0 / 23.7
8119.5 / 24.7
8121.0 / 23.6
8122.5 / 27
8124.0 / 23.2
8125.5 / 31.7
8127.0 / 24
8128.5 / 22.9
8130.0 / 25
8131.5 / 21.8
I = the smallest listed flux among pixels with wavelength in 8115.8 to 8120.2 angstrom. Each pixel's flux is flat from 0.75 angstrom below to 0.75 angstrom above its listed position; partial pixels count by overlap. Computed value 23.7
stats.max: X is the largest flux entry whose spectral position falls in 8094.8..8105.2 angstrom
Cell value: 31.7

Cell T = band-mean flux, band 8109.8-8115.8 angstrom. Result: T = 25.4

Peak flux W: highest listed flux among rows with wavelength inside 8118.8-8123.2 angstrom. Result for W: 27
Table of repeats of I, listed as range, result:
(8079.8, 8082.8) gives 28.2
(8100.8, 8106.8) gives 14.7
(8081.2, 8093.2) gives 21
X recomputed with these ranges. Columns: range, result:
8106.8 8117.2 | 29.4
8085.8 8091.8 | 27.6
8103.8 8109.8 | 31.1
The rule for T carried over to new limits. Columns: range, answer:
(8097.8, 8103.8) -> 25.5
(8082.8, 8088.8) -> 23.1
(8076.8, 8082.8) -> 27.1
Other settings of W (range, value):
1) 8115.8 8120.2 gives 26.9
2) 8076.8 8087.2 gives 28.7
